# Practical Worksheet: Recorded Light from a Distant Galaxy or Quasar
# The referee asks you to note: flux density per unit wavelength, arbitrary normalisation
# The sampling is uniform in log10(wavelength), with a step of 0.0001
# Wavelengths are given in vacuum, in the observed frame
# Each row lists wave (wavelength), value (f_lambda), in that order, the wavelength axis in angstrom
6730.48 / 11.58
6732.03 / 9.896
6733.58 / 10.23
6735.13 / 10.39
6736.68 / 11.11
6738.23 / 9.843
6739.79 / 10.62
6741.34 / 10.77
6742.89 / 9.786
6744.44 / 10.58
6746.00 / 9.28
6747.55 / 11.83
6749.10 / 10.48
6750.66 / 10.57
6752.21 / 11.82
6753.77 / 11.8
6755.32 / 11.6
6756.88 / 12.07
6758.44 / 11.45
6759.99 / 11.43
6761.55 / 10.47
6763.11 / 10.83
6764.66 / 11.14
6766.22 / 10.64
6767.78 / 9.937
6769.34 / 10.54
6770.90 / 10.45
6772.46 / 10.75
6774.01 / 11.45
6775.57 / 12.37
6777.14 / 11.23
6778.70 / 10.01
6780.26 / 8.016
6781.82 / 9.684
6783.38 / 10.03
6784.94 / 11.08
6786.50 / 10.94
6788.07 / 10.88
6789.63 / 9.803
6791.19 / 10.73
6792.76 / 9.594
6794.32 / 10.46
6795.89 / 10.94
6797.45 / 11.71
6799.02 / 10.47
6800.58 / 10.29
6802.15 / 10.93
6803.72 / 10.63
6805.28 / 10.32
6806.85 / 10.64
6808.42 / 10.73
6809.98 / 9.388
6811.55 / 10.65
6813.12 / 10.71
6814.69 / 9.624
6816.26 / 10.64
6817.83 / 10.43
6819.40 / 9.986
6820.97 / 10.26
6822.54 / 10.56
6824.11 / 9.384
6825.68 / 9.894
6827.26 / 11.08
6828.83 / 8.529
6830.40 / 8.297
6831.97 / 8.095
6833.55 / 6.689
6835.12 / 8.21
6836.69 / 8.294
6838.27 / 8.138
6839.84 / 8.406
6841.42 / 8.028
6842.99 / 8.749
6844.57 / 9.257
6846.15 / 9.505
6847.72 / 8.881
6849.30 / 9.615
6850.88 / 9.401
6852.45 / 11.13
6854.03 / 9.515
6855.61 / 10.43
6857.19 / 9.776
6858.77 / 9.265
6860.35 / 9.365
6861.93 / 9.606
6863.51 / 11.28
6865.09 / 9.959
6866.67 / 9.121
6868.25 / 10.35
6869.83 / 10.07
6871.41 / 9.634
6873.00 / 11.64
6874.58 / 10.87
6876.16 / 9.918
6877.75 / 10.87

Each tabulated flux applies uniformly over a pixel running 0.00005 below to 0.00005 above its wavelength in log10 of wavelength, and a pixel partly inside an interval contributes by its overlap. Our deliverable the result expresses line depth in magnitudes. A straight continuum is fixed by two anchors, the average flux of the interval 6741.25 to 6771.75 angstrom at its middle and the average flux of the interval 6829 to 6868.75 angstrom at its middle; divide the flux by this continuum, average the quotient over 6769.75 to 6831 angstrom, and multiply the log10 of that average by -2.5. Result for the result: -0.03 mag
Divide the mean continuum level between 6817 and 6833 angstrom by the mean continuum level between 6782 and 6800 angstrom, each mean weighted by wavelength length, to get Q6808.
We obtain 0.91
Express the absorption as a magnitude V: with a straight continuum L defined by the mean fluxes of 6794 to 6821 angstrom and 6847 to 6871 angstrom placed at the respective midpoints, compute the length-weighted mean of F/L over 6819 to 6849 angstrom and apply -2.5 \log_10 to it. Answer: 0.138 mag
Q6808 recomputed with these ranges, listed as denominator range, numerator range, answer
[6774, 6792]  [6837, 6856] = 0.88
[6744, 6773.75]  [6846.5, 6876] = 0.91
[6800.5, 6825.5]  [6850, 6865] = 0.97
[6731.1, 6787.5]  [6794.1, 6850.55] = 0.90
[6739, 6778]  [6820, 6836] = 0.83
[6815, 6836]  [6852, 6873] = 1.07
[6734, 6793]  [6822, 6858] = 0.85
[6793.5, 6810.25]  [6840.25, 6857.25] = 0.89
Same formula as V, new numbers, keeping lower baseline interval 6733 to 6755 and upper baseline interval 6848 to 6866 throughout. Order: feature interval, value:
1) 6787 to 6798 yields -0.02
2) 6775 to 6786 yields 0.01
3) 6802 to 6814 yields -0.02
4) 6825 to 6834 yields 0.15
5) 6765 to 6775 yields -0.02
